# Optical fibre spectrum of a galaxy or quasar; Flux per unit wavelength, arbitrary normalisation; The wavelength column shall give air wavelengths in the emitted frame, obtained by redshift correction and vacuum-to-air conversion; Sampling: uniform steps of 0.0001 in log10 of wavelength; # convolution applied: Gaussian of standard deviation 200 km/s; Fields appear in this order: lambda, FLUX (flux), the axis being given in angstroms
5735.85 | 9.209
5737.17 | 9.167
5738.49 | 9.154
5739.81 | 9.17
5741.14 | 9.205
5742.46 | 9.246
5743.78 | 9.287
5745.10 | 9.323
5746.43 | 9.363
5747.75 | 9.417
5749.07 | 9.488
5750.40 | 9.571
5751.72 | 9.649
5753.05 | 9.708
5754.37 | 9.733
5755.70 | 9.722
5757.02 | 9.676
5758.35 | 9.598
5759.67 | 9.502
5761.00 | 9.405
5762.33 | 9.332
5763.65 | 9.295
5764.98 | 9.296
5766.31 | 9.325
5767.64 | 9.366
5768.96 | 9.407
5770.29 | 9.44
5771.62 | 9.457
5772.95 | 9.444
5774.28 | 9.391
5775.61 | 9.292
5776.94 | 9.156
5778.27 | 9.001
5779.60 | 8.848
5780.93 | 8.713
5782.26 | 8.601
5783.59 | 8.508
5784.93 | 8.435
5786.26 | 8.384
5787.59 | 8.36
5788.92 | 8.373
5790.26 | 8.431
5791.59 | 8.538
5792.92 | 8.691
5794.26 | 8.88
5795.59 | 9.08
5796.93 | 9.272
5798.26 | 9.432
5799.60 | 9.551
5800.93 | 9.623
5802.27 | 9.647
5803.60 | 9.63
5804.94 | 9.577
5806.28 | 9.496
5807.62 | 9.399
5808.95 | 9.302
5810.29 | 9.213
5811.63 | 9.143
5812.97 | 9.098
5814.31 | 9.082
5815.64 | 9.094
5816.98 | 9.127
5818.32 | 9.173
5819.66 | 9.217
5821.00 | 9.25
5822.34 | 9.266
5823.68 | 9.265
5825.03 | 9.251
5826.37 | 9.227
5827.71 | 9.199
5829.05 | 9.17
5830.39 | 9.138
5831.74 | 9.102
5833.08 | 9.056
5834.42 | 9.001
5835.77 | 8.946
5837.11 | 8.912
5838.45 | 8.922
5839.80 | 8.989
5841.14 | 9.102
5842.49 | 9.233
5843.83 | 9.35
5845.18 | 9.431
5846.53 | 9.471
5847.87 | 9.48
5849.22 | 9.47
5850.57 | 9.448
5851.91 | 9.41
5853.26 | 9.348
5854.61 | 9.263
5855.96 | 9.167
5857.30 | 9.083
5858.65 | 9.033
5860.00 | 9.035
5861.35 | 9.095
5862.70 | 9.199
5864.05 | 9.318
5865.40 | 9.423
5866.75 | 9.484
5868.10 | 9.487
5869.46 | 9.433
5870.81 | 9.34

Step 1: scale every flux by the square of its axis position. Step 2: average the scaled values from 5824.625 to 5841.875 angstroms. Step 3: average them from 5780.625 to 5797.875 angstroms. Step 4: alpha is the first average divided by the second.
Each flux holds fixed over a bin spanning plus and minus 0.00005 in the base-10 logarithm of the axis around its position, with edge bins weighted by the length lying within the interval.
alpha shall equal 1.1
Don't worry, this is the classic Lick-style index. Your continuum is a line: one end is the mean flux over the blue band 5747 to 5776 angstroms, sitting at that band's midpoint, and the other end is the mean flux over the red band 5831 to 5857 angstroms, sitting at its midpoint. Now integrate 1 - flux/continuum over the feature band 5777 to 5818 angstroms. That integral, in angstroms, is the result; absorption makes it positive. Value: 1.50 angstroms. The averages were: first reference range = 9.48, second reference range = 9.21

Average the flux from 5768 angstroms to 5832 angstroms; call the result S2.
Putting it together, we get 9.11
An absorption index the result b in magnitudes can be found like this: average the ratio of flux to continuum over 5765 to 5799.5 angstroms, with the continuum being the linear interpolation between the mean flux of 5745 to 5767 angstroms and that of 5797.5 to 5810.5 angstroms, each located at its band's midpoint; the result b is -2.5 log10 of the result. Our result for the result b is 0.06 mag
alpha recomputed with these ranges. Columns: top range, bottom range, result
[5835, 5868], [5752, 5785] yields 1.02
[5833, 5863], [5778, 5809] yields 1.04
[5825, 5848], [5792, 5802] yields 1.01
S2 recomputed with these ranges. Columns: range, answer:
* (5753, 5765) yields 9.53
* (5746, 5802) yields 9.19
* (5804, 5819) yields 9.25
